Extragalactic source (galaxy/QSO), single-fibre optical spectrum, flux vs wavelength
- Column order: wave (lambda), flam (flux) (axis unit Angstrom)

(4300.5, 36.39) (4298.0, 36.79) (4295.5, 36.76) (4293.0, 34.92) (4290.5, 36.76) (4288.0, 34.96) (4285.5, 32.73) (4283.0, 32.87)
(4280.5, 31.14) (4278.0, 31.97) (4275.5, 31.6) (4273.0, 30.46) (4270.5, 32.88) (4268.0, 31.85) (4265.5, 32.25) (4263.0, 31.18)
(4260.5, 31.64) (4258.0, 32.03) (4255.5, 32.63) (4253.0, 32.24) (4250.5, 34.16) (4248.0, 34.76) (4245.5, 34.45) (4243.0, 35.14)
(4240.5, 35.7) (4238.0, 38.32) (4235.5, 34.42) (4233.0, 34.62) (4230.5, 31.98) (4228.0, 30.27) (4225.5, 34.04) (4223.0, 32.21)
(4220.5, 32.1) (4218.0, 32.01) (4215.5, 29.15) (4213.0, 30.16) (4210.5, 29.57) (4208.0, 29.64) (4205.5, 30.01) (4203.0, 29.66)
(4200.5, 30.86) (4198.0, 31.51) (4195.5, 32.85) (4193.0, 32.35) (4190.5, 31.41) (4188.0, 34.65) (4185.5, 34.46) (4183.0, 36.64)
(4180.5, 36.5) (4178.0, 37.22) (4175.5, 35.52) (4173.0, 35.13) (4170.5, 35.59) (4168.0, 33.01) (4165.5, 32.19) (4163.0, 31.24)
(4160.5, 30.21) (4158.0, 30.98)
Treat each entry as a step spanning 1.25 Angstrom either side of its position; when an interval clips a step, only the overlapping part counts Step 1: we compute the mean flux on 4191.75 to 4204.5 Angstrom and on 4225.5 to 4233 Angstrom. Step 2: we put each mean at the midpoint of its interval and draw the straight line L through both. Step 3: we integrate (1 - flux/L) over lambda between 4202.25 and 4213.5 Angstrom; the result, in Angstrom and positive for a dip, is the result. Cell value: 0.7 Angstrom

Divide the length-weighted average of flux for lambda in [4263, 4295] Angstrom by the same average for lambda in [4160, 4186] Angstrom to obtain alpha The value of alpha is 1.0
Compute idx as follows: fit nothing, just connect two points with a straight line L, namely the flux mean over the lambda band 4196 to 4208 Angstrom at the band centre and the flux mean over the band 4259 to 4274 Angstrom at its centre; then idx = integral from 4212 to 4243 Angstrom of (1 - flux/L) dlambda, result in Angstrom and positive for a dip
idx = -2.0 Angstrom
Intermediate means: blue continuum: 30.6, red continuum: 31.7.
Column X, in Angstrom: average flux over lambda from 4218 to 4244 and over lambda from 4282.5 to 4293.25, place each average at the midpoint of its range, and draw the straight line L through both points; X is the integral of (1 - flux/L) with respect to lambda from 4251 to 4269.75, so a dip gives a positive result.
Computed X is 1.1 Angstrom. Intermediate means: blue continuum 33.8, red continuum 34.5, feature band 32.1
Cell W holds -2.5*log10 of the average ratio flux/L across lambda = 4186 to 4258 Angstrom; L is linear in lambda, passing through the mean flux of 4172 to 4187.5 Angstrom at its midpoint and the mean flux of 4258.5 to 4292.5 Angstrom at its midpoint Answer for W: 0.06 mag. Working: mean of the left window 35.9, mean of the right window 32.5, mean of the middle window 32.5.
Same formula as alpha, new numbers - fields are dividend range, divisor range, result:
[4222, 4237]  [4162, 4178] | 0.97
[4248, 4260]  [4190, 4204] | 1.05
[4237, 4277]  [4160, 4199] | 0.98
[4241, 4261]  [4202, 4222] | 1.11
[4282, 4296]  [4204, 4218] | 1.16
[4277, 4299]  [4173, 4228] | 1.06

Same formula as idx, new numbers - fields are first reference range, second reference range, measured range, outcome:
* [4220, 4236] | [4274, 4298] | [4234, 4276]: -0.06 Angstrom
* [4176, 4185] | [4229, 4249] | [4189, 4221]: 4.42 Angstrom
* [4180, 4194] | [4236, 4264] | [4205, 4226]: 1.95 Angstrom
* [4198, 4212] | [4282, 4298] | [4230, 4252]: -1.87 Angstrom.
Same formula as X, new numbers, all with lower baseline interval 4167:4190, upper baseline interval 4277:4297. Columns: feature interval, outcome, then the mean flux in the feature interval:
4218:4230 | 0.92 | 32.1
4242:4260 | 0.50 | 33.5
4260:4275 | 1.13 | 31.7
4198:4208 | 1.36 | 30.3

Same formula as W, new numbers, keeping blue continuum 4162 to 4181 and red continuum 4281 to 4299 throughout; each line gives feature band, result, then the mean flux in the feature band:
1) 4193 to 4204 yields 0.11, 31.4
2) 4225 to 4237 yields 0.05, 33.1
